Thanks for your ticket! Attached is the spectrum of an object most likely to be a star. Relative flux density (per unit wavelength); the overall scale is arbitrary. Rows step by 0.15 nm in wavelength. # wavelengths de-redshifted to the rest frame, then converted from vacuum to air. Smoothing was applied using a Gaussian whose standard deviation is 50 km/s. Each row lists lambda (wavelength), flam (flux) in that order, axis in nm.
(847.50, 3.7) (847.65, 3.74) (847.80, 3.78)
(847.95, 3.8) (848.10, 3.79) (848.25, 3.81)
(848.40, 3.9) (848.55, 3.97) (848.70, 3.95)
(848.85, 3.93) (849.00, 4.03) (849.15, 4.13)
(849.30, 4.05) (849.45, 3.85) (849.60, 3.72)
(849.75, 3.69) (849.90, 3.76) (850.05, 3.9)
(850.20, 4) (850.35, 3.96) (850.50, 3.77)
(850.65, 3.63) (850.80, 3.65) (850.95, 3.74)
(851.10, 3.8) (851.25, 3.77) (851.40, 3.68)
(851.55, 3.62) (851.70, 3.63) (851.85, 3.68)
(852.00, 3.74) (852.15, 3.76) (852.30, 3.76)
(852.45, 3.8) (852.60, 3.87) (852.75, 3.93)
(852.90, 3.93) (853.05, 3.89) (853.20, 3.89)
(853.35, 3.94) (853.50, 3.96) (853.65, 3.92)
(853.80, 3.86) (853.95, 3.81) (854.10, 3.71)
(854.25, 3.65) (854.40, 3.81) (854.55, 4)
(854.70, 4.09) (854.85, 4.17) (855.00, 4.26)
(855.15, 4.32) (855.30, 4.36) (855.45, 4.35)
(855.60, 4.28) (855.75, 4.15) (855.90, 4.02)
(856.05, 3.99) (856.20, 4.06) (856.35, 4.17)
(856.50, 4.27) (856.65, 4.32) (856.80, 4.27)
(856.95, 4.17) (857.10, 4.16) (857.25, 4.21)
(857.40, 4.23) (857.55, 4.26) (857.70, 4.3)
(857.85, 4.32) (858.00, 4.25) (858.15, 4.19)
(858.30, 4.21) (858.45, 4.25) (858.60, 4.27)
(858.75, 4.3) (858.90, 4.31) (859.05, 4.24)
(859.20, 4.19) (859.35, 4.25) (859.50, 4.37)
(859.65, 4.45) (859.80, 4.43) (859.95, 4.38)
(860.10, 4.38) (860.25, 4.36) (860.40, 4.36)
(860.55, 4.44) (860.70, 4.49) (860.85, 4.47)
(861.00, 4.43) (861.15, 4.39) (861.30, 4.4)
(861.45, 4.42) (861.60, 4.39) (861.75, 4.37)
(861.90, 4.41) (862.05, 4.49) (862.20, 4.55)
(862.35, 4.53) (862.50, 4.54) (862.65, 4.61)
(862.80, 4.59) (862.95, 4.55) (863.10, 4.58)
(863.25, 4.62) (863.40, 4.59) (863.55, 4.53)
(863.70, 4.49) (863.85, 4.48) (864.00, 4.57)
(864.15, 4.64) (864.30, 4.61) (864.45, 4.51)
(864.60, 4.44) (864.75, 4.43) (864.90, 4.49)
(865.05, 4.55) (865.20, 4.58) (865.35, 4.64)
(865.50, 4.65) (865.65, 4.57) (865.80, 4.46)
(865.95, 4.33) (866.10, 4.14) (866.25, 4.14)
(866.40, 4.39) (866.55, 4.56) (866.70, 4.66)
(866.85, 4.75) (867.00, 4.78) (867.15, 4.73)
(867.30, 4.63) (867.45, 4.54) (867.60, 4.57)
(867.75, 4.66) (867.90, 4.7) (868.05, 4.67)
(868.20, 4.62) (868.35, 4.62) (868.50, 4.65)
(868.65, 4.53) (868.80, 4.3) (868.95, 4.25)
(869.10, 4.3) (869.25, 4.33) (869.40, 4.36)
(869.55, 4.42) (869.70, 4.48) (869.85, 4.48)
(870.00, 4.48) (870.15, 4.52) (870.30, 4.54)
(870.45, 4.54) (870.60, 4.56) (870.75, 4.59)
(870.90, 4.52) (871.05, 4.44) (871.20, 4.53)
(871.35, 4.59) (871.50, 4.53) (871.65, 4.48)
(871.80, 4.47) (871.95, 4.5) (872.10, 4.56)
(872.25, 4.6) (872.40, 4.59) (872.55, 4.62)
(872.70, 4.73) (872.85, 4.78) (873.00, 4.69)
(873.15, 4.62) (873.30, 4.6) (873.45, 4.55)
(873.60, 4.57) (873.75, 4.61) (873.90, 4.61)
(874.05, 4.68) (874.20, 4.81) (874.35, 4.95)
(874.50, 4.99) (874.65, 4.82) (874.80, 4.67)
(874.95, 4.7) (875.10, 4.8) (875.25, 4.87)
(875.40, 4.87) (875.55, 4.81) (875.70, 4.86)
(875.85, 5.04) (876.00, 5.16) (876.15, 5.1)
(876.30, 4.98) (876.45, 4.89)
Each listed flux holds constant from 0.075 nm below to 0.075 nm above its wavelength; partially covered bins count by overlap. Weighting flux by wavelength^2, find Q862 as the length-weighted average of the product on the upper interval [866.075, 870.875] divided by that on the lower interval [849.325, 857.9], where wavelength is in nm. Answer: 1.2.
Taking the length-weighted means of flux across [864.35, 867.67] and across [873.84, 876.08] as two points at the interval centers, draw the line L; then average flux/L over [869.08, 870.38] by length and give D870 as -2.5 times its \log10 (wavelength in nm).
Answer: 0.05 mag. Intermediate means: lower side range 4.53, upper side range 4.84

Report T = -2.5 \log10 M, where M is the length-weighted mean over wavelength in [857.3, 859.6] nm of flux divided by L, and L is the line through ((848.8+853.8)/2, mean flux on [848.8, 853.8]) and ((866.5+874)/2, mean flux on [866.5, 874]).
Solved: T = -0.041 mag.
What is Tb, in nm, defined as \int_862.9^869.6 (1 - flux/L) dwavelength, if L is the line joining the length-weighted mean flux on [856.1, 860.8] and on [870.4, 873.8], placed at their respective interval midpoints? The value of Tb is -0.11 nm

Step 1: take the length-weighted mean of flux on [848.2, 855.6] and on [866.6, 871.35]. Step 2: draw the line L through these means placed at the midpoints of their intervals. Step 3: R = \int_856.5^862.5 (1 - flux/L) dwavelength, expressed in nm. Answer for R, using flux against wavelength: -0.230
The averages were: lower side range 3.89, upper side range 4.54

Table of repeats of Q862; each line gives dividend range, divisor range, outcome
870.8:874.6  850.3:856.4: 1.24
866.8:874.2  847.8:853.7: 1.25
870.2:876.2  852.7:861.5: 1.16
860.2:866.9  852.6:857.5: 1.13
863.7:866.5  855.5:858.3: 1.09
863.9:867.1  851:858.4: 1.15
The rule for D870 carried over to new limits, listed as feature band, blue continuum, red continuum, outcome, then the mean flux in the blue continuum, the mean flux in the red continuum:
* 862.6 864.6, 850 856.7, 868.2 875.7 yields -0.06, 3.93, 4.6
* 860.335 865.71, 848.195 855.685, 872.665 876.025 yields -0.05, 3.89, 4.77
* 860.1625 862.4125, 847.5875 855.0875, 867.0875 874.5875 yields -0.05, 3.85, 4.57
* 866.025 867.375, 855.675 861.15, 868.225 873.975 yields -0.02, 4.28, 4.53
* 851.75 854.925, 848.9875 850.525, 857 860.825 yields 0.05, 3.9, 4.31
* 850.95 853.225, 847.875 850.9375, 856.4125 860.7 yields 0.06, 3.86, 4.29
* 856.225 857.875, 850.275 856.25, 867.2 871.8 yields -0.05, 3.9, 4.51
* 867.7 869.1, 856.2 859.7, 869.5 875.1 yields -0.01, 4.25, 4.61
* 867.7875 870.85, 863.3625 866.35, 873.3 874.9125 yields 0.02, 4.49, 4.72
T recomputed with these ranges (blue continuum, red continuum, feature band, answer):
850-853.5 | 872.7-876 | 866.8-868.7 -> -0.04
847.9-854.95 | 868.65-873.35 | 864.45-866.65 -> -0.03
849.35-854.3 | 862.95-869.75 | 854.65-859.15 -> -0.05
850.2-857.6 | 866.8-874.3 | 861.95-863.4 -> -0.07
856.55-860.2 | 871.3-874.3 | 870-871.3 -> 0.01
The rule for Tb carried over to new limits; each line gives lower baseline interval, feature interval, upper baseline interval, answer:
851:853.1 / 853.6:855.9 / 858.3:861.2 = -0.041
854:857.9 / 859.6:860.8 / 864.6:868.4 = -0.028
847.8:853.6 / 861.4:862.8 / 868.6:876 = -0.079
